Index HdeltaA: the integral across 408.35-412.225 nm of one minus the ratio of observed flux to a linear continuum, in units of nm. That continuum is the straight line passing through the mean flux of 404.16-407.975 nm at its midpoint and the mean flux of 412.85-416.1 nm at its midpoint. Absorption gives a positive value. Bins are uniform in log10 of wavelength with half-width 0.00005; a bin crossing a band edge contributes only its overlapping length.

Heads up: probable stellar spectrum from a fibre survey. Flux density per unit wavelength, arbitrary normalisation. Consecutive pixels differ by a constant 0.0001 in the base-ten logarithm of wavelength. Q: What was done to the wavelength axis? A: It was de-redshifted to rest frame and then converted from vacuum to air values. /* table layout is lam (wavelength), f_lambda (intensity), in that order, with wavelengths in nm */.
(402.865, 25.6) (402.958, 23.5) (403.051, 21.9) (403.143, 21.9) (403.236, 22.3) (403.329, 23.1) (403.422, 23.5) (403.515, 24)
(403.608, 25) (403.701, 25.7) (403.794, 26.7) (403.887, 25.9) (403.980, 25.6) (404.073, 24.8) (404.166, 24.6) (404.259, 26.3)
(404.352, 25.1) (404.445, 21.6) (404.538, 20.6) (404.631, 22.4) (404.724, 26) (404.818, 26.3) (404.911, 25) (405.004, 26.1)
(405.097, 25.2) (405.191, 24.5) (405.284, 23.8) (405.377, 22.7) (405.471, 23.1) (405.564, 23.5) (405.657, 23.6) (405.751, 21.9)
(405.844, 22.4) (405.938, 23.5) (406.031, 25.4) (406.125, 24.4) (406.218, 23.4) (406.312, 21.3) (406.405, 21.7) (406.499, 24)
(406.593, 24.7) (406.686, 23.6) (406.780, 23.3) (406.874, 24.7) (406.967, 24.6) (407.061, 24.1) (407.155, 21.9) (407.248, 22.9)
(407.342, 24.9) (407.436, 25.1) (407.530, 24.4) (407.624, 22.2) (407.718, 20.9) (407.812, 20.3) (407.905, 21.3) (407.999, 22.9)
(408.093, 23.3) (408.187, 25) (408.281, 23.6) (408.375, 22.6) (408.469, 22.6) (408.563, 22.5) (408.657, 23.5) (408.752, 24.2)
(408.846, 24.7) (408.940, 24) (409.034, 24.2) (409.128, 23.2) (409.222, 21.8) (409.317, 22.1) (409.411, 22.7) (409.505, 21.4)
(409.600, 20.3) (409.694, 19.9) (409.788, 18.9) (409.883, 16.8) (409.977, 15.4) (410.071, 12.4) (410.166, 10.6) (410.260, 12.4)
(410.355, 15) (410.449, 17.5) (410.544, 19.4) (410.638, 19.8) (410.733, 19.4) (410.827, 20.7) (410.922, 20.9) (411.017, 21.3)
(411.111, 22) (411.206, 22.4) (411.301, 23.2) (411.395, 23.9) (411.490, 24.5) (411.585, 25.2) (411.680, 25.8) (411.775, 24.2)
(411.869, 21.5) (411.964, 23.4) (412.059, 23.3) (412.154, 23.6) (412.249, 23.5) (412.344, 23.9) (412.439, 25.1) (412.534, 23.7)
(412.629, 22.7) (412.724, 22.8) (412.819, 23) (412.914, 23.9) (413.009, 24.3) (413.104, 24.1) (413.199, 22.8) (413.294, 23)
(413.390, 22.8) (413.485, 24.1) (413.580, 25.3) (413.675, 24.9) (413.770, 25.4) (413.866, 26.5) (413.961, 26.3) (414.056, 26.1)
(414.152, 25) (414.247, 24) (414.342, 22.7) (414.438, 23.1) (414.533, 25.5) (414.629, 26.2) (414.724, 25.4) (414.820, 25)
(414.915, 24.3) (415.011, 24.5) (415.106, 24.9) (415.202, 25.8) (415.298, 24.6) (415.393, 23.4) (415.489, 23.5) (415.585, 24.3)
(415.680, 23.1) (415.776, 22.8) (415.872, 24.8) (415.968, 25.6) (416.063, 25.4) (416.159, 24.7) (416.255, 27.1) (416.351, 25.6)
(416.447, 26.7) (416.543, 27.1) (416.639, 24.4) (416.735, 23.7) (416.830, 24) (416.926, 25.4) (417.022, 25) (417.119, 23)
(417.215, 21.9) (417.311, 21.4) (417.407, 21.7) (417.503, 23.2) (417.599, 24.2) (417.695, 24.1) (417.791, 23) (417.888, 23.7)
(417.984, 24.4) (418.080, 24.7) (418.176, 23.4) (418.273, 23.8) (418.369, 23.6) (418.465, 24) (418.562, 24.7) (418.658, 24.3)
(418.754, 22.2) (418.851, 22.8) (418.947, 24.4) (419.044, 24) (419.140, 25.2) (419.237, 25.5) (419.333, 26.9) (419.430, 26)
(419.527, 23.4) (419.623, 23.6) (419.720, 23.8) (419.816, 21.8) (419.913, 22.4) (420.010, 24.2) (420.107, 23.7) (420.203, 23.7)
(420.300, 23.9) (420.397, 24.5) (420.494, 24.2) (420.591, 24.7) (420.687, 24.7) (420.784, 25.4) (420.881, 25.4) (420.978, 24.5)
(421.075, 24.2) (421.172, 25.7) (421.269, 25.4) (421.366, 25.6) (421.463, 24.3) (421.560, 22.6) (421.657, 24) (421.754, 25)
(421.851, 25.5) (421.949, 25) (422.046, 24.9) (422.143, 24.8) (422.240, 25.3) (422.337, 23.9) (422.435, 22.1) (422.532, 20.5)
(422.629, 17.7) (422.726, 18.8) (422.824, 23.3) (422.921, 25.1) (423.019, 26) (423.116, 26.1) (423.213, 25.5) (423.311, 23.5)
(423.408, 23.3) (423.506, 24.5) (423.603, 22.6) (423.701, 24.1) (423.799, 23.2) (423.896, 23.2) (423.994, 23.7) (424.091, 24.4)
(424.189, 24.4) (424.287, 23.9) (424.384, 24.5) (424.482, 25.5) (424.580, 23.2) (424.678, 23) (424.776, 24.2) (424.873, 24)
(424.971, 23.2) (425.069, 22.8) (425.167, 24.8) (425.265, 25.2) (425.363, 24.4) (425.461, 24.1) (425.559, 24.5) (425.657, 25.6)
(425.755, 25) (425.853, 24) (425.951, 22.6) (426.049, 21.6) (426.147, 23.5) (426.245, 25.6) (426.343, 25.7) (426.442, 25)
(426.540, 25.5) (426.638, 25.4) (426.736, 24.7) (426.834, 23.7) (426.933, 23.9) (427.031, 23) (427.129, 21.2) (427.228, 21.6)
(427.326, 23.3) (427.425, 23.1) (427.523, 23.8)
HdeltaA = 0.48 nm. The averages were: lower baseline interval 23.6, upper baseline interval 24.5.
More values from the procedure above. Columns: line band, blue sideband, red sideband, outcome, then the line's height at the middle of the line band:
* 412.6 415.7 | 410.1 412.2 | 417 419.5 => -0.32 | 22.1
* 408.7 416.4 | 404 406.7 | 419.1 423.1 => 0.37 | 24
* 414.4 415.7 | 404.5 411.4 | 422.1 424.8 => -0.10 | 22.8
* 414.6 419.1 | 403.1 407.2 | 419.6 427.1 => -0.05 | 24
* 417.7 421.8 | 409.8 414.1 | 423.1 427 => -0.17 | 23.3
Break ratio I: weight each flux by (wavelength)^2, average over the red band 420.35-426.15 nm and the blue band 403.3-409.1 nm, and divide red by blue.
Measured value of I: 1.10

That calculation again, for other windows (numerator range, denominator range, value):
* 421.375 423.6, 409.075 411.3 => 1.32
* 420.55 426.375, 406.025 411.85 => 1.18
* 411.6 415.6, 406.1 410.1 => 1.11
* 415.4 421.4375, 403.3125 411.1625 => 1.14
